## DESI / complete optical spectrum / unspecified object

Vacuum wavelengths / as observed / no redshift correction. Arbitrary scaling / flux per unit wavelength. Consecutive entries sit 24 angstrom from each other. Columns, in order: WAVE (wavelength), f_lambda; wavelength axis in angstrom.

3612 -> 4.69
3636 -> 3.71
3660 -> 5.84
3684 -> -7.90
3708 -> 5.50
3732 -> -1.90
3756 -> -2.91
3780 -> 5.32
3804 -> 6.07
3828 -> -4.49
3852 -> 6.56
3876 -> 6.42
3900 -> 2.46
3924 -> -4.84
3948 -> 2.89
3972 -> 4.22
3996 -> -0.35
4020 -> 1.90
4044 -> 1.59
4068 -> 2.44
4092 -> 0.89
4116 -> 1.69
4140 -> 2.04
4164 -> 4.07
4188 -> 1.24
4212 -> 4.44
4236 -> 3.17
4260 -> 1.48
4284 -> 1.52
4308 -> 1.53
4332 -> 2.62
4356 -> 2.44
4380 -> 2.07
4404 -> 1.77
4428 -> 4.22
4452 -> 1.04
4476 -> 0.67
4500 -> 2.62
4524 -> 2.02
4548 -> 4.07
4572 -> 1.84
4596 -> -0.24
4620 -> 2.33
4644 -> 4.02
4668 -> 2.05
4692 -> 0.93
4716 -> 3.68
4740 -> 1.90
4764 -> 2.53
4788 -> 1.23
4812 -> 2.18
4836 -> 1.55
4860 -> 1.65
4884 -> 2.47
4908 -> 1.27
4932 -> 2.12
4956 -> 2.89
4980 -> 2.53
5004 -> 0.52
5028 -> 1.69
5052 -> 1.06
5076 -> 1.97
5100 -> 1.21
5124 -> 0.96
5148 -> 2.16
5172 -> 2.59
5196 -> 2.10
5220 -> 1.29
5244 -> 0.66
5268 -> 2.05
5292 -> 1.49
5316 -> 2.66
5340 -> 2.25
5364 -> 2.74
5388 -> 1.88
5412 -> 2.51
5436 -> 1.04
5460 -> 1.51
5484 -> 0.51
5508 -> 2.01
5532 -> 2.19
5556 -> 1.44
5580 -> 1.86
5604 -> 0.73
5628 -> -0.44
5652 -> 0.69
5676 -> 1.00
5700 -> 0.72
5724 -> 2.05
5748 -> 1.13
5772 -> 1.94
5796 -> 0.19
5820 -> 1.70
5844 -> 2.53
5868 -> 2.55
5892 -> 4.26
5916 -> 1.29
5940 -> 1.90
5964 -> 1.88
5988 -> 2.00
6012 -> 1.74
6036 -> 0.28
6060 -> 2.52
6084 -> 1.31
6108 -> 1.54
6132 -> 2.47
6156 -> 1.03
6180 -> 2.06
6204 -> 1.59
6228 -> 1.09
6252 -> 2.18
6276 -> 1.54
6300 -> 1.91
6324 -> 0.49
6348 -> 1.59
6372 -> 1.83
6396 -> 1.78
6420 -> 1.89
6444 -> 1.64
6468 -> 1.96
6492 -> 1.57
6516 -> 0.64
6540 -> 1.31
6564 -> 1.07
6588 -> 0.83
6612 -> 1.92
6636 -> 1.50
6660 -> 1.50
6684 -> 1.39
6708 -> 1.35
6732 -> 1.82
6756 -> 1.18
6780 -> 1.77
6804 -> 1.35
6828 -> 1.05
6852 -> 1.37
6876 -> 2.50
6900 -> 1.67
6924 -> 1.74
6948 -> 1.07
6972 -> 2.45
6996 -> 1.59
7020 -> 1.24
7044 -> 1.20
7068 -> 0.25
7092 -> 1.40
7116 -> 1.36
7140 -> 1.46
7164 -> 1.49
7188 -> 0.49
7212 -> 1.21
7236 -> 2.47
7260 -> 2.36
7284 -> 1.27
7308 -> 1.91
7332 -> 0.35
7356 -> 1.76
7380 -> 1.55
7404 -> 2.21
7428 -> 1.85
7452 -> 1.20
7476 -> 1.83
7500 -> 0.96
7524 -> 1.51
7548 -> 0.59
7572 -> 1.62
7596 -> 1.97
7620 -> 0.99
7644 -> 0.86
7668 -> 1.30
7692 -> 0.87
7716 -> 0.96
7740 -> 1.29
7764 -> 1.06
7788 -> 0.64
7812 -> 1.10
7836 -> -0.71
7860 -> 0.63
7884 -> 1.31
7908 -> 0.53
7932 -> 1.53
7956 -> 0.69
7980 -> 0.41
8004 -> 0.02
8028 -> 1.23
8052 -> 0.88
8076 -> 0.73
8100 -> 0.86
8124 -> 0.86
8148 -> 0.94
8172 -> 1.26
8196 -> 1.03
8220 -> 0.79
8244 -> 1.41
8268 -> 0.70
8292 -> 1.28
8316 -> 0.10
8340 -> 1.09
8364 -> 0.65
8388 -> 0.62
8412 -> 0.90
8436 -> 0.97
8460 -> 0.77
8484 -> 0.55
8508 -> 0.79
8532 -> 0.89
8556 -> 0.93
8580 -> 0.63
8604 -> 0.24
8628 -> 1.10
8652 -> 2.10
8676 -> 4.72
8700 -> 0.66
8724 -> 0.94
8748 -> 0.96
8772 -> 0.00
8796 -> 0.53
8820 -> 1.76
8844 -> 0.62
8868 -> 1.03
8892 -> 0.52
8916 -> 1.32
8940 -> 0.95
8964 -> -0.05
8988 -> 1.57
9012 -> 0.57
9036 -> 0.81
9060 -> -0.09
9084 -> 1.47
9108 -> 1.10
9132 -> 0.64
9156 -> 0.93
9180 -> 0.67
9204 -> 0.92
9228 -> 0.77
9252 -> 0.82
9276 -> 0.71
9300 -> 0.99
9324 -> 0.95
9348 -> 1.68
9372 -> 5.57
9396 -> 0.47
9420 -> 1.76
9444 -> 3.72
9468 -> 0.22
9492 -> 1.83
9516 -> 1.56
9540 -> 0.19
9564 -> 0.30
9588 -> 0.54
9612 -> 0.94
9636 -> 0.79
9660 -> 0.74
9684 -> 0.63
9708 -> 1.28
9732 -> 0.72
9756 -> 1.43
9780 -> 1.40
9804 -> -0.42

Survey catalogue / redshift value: 1.32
